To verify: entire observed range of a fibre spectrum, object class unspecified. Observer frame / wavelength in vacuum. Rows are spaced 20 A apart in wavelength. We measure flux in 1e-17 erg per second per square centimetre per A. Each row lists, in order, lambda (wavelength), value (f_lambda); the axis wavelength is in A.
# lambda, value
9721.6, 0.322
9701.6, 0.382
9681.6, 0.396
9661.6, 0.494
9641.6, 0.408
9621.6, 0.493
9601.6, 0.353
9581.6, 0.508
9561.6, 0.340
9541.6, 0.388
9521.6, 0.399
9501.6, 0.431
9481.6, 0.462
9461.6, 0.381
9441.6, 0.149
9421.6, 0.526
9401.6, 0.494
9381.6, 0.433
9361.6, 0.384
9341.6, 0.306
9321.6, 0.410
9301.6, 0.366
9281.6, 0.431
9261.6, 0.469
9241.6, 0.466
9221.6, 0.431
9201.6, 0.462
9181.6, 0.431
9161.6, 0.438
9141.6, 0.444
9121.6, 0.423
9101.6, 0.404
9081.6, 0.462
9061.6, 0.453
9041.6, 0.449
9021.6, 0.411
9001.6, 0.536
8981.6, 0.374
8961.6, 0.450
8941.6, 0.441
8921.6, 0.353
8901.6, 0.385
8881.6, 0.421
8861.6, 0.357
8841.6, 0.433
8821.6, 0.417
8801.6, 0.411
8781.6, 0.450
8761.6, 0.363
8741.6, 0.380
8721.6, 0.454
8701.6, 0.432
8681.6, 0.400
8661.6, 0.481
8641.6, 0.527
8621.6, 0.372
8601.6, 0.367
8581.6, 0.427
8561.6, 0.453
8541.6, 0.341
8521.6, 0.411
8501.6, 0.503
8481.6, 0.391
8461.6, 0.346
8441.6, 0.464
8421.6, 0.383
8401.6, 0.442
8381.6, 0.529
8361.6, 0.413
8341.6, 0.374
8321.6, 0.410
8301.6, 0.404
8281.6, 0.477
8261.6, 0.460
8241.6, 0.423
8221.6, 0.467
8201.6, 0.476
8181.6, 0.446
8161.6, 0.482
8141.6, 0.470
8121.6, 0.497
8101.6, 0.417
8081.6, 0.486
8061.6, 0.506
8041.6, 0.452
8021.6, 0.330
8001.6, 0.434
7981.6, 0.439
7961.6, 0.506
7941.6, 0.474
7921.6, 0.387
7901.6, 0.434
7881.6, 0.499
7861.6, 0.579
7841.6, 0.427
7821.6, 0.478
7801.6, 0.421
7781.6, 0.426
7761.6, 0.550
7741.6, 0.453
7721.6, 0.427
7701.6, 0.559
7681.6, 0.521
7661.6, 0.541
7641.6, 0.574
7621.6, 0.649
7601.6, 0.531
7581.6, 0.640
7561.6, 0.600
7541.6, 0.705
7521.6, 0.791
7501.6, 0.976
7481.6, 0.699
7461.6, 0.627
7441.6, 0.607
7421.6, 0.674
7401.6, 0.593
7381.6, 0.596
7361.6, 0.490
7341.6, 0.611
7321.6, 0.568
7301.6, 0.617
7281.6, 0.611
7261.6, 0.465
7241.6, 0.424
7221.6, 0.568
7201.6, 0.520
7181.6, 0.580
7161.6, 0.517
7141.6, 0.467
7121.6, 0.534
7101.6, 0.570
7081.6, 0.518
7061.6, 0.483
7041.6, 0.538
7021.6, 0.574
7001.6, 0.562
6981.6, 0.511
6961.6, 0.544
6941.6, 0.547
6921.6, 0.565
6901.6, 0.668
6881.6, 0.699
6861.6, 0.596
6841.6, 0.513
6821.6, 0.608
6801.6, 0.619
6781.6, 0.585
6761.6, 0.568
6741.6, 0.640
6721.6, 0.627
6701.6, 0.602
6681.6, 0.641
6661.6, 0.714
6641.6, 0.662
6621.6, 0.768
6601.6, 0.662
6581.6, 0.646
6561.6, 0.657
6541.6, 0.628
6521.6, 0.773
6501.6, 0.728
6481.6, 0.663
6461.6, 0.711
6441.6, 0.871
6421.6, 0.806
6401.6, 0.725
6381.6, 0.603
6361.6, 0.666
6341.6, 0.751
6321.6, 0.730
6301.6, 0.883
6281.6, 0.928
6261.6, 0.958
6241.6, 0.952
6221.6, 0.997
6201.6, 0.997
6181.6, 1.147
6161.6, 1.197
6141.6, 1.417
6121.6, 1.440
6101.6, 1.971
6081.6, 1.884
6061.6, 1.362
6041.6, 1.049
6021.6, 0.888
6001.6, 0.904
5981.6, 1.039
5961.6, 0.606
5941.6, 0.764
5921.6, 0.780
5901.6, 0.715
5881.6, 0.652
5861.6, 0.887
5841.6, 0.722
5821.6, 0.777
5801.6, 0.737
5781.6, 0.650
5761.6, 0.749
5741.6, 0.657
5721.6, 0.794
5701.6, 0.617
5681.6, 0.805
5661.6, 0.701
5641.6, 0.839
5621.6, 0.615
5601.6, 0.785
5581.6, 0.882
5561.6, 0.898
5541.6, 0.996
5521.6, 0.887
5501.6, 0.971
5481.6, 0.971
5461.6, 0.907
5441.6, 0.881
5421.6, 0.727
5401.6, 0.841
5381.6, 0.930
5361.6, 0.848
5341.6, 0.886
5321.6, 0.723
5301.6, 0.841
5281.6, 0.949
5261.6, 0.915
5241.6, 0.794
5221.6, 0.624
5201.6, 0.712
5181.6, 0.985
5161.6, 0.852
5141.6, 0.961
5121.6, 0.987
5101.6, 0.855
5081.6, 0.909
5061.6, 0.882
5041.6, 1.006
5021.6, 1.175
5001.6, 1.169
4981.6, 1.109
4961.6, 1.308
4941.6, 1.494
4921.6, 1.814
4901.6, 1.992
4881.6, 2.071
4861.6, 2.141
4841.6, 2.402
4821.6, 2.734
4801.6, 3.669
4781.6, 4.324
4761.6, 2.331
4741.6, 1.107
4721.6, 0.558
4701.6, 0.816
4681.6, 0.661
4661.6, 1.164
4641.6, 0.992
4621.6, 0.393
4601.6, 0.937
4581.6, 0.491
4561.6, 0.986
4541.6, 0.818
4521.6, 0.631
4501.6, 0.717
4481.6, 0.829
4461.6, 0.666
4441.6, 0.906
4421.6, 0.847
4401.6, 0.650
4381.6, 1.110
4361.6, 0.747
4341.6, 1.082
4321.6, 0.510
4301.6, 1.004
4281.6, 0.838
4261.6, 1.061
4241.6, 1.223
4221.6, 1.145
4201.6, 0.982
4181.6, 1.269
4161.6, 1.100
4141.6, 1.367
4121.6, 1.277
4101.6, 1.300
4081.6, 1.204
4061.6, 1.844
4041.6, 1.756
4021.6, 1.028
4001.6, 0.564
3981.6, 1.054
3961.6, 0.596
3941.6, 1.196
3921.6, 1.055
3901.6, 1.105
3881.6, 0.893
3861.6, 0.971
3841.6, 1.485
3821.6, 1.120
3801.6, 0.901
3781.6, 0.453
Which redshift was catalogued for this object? 2.935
